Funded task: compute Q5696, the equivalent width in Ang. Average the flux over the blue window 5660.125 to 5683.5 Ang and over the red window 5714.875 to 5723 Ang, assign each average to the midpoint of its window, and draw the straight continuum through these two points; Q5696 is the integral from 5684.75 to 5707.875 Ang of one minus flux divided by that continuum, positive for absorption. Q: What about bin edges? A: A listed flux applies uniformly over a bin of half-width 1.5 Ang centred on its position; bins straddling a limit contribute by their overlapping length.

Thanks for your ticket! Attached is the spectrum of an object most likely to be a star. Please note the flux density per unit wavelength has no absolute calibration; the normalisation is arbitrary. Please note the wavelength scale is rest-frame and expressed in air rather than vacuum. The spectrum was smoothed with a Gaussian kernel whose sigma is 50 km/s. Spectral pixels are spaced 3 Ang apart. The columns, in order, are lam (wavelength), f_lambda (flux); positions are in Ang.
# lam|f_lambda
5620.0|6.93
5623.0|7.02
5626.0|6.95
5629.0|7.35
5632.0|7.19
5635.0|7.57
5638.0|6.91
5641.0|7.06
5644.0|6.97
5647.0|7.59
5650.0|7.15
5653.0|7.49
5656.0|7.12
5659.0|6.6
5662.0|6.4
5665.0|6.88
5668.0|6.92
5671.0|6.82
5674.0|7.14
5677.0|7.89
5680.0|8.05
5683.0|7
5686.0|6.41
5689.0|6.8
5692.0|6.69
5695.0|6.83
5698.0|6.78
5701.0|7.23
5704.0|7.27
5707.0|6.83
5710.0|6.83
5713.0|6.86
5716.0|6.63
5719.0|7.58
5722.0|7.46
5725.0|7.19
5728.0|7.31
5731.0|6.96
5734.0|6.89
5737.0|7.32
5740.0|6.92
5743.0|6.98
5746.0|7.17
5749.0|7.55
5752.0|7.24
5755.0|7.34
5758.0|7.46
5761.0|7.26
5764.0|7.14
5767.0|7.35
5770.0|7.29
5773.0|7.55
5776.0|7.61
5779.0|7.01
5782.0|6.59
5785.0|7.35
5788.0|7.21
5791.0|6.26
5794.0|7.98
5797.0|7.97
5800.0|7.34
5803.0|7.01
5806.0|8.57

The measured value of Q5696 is 1.1 Ang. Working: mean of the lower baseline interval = 7.13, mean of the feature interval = 6.86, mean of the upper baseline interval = 7.24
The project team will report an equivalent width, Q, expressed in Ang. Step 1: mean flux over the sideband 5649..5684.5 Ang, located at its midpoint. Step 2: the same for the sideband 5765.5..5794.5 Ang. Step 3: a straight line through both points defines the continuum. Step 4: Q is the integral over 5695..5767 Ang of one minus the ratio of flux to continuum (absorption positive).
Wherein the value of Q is 0.3 Ang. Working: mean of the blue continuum 7.12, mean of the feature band 7.14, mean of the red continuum 7.19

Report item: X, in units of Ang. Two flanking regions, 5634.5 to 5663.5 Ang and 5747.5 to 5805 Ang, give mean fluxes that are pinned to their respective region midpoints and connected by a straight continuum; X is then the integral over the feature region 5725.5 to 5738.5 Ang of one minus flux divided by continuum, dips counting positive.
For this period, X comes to 0.2 Ang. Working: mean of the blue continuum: 7.07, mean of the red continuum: 7.3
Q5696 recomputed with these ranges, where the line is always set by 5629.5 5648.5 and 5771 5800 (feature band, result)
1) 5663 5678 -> 0.3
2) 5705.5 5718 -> 0.7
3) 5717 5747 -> 0.4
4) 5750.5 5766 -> 0.0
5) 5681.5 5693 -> 0.8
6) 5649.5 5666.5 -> 0.7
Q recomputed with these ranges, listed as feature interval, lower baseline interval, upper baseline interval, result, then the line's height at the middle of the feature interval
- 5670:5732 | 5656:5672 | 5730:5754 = -1.3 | 6.94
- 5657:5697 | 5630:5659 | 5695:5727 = 1.0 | 7.13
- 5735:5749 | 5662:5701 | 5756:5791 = 0.0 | 7.14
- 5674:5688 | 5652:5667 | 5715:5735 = -0.7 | 6.97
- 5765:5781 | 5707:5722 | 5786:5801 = -0.1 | 7.26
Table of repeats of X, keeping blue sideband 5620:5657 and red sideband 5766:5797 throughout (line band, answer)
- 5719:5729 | -0.2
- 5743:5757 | -0.1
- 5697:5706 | 0.2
